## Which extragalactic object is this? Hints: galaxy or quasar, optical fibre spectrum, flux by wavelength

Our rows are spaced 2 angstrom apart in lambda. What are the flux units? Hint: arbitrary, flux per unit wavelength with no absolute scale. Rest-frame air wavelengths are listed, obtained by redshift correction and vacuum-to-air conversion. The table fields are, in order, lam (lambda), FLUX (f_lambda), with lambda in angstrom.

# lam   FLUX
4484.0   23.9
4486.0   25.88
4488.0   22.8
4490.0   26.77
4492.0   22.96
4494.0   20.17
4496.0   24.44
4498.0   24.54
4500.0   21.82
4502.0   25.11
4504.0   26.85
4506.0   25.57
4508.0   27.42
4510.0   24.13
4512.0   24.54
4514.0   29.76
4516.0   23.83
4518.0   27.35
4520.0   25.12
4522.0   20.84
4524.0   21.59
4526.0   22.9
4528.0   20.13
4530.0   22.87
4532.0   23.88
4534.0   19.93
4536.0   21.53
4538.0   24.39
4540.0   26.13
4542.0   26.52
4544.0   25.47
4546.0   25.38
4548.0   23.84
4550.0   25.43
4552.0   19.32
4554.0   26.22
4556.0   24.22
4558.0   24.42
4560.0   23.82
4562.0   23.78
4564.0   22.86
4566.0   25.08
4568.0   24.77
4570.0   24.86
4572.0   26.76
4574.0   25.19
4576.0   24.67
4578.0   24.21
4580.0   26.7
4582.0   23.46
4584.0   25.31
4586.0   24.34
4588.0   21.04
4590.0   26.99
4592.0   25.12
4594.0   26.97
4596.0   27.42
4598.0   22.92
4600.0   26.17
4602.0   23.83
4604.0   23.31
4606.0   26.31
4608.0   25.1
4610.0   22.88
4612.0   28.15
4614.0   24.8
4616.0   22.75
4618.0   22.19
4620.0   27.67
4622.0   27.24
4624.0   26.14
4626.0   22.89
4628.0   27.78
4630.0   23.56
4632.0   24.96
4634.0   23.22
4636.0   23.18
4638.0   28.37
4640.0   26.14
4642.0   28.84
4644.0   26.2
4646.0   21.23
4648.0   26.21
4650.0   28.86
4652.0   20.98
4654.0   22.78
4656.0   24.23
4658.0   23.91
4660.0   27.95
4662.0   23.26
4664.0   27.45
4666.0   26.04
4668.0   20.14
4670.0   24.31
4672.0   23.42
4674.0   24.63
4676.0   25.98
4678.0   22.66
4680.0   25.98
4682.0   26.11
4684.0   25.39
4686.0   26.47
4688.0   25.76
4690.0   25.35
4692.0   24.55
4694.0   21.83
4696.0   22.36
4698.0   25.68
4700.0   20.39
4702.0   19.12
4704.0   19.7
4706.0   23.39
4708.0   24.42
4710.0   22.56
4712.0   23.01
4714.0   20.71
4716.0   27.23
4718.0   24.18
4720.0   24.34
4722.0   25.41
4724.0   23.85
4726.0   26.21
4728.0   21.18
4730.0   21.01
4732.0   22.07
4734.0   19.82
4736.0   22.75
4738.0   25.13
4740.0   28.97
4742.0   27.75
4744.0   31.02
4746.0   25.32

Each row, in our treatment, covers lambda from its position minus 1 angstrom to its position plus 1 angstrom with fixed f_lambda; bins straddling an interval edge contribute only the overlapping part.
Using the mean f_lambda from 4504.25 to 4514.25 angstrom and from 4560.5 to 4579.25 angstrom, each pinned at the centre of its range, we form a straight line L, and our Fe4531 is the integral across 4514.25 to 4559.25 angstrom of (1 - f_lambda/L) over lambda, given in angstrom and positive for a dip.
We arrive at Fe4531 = 2.9 angstrom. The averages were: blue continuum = 26.1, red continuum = 24.7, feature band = 23.8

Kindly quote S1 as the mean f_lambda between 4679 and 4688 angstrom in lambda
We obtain 26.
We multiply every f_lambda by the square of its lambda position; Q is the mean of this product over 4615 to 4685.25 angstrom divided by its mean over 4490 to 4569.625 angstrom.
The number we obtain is 1.09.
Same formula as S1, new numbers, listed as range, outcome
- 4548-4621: 24.7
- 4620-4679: 25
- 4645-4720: 24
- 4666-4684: 24.3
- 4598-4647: 25.1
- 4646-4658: 24.3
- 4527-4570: 23.8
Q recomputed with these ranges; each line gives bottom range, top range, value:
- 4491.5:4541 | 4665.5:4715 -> 1.06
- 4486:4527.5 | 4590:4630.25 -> 1.08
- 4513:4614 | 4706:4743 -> 1.05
